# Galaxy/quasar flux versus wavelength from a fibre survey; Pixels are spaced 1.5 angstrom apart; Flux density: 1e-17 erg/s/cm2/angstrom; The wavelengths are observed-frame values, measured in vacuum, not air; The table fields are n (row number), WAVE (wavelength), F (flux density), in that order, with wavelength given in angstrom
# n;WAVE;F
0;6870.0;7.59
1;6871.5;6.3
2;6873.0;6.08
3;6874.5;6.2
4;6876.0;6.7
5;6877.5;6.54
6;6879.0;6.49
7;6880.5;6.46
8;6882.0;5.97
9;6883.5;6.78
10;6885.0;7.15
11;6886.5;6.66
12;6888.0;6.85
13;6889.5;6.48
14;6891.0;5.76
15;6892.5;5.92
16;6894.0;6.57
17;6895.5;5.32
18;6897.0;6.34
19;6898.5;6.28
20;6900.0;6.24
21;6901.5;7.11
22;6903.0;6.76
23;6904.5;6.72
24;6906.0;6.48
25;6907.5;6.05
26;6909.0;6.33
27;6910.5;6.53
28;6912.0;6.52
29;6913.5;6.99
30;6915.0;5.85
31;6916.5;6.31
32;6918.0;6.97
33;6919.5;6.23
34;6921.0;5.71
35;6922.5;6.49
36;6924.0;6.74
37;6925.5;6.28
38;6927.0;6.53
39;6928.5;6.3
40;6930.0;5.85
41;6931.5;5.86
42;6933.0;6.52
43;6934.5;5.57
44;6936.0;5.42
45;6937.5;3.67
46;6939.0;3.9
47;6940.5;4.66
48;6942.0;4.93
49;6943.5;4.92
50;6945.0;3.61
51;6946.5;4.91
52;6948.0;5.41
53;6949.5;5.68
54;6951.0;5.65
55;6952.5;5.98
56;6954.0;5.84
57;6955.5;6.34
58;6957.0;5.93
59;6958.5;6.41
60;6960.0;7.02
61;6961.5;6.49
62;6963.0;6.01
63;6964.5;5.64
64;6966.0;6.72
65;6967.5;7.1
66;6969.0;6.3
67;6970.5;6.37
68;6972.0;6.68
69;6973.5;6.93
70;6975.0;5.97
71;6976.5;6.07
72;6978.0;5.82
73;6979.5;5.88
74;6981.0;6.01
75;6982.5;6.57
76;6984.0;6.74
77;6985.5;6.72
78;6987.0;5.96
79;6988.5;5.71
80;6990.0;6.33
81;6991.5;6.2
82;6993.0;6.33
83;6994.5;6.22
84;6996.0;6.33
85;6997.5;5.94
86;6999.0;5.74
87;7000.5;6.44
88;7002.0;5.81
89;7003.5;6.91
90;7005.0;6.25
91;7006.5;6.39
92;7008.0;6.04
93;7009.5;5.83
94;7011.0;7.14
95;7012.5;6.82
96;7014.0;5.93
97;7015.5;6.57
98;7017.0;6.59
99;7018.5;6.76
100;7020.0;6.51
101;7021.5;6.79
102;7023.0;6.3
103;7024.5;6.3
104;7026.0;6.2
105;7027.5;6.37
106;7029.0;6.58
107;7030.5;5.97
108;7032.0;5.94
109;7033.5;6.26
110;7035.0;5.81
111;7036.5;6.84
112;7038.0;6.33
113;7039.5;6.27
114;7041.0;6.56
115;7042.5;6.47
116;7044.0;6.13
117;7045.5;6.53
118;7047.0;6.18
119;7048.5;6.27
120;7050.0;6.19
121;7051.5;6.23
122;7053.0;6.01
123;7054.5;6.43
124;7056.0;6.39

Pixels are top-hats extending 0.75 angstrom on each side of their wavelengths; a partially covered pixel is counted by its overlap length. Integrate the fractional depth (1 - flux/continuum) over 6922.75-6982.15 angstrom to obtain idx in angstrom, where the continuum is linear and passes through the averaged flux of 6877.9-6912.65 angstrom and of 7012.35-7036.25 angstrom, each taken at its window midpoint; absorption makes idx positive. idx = 5.01 angstrom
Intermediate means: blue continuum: 6.43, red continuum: 6.35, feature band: 5.85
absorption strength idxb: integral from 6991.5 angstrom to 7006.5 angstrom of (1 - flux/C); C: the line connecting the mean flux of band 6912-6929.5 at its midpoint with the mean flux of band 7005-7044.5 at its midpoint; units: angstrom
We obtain 0.4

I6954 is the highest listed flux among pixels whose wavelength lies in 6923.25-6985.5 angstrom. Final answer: 7.1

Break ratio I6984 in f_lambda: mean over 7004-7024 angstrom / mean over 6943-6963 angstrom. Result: 1.1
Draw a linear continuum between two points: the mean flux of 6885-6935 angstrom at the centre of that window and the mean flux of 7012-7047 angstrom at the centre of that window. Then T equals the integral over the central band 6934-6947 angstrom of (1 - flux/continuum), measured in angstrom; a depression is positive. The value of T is 3.6 angstrom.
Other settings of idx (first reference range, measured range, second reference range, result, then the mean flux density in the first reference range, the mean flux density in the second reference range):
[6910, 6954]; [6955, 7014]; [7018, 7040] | -2.4 angstrom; 5.72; 6.34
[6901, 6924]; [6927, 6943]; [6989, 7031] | 2.8 angstrom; 6.47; 6.34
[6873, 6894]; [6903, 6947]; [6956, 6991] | 3.8 angstrom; 6.45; 6.32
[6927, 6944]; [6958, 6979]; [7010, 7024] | -2.1 angstrom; 5.3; 6.58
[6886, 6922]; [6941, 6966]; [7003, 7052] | 2.7 angstrom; 6.37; 6.37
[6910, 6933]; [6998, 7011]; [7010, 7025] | 0.6 angstrom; 6.35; 6.56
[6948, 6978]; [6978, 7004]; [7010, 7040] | 0.4 angstrom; 6.24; 6.41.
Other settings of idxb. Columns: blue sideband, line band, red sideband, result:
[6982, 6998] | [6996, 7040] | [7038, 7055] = -0.3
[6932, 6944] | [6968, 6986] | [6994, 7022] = -1.9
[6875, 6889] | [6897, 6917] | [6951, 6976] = 0.2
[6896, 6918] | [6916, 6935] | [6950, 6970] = 0.4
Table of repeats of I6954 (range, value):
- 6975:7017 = 7.14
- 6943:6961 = 7.02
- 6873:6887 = 7.15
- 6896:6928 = 7.11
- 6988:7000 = 6.33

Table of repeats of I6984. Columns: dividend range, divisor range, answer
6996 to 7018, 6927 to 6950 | 1.22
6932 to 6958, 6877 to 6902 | 0.82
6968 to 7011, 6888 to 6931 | 0.98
